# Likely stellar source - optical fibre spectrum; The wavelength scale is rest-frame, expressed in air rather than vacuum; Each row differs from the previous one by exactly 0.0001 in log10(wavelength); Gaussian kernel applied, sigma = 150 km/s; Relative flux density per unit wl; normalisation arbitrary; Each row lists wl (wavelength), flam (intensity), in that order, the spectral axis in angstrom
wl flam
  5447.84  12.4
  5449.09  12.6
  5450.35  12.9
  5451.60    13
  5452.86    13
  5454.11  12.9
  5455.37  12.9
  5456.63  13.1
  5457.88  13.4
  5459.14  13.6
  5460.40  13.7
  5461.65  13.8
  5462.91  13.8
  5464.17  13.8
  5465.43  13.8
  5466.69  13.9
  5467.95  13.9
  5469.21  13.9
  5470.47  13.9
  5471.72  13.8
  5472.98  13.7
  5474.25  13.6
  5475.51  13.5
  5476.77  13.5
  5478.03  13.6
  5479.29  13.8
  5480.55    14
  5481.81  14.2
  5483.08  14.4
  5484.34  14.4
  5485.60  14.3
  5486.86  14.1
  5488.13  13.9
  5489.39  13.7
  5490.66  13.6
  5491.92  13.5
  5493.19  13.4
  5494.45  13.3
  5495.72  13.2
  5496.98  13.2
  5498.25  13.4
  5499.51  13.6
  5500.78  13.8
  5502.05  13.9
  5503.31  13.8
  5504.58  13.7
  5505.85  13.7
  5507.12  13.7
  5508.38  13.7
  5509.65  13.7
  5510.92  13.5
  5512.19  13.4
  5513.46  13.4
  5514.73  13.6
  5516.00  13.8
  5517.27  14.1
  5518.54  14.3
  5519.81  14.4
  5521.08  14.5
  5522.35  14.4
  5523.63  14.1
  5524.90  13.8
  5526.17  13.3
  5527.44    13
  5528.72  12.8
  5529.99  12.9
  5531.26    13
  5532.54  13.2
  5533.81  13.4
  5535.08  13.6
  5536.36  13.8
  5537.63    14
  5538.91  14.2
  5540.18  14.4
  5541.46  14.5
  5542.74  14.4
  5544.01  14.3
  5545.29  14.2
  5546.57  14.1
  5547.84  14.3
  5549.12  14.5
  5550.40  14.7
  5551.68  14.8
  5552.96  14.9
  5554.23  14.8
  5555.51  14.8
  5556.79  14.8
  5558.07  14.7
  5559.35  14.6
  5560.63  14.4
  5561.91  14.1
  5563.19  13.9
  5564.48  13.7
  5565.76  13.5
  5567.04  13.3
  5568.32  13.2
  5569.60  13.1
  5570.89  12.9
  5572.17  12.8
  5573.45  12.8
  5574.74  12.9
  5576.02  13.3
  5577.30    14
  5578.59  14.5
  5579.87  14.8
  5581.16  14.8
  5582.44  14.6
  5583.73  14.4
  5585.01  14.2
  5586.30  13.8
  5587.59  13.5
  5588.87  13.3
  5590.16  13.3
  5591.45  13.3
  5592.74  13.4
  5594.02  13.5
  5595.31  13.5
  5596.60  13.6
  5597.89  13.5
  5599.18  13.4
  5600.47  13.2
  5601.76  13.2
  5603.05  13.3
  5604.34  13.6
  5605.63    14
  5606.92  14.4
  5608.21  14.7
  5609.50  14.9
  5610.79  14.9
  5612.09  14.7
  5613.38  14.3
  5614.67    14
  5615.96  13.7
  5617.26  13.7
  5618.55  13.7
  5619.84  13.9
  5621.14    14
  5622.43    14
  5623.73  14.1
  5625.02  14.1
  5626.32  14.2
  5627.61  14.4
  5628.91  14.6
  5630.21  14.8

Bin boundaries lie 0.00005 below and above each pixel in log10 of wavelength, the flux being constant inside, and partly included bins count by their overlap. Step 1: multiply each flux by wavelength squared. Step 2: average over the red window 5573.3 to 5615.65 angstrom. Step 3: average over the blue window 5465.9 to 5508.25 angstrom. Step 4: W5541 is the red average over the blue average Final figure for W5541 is 1.0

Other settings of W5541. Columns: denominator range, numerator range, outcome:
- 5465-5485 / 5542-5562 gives 1.08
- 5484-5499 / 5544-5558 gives 1.09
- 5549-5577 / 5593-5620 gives 1.01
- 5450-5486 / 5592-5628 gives 1.07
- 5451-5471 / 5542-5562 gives 1.11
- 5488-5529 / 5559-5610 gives 1.03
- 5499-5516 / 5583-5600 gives 1.03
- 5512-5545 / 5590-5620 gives 1.03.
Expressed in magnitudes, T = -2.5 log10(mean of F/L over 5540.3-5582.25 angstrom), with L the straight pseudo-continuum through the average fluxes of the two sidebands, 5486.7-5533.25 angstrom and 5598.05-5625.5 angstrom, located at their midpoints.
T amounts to -0.02 mag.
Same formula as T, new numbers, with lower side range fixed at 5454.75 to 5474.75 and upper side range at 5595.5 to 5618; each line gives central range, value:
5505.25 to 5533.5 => 0.009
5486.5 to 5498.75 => 0.016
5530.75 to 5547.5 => -0.011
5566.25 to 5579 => 0.049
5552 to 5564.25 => -0.053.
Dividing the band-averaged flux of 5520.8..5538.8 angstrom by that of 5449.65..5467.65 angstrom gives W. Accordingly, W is 1.0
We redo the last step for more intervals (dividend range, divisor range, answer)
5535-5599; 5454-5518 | 1.02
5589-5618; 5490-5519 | 1.01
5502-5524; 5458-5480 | 1.01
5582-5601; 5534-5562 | 0.95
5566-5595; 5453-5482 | 1.00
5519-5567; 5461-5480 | 1.02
